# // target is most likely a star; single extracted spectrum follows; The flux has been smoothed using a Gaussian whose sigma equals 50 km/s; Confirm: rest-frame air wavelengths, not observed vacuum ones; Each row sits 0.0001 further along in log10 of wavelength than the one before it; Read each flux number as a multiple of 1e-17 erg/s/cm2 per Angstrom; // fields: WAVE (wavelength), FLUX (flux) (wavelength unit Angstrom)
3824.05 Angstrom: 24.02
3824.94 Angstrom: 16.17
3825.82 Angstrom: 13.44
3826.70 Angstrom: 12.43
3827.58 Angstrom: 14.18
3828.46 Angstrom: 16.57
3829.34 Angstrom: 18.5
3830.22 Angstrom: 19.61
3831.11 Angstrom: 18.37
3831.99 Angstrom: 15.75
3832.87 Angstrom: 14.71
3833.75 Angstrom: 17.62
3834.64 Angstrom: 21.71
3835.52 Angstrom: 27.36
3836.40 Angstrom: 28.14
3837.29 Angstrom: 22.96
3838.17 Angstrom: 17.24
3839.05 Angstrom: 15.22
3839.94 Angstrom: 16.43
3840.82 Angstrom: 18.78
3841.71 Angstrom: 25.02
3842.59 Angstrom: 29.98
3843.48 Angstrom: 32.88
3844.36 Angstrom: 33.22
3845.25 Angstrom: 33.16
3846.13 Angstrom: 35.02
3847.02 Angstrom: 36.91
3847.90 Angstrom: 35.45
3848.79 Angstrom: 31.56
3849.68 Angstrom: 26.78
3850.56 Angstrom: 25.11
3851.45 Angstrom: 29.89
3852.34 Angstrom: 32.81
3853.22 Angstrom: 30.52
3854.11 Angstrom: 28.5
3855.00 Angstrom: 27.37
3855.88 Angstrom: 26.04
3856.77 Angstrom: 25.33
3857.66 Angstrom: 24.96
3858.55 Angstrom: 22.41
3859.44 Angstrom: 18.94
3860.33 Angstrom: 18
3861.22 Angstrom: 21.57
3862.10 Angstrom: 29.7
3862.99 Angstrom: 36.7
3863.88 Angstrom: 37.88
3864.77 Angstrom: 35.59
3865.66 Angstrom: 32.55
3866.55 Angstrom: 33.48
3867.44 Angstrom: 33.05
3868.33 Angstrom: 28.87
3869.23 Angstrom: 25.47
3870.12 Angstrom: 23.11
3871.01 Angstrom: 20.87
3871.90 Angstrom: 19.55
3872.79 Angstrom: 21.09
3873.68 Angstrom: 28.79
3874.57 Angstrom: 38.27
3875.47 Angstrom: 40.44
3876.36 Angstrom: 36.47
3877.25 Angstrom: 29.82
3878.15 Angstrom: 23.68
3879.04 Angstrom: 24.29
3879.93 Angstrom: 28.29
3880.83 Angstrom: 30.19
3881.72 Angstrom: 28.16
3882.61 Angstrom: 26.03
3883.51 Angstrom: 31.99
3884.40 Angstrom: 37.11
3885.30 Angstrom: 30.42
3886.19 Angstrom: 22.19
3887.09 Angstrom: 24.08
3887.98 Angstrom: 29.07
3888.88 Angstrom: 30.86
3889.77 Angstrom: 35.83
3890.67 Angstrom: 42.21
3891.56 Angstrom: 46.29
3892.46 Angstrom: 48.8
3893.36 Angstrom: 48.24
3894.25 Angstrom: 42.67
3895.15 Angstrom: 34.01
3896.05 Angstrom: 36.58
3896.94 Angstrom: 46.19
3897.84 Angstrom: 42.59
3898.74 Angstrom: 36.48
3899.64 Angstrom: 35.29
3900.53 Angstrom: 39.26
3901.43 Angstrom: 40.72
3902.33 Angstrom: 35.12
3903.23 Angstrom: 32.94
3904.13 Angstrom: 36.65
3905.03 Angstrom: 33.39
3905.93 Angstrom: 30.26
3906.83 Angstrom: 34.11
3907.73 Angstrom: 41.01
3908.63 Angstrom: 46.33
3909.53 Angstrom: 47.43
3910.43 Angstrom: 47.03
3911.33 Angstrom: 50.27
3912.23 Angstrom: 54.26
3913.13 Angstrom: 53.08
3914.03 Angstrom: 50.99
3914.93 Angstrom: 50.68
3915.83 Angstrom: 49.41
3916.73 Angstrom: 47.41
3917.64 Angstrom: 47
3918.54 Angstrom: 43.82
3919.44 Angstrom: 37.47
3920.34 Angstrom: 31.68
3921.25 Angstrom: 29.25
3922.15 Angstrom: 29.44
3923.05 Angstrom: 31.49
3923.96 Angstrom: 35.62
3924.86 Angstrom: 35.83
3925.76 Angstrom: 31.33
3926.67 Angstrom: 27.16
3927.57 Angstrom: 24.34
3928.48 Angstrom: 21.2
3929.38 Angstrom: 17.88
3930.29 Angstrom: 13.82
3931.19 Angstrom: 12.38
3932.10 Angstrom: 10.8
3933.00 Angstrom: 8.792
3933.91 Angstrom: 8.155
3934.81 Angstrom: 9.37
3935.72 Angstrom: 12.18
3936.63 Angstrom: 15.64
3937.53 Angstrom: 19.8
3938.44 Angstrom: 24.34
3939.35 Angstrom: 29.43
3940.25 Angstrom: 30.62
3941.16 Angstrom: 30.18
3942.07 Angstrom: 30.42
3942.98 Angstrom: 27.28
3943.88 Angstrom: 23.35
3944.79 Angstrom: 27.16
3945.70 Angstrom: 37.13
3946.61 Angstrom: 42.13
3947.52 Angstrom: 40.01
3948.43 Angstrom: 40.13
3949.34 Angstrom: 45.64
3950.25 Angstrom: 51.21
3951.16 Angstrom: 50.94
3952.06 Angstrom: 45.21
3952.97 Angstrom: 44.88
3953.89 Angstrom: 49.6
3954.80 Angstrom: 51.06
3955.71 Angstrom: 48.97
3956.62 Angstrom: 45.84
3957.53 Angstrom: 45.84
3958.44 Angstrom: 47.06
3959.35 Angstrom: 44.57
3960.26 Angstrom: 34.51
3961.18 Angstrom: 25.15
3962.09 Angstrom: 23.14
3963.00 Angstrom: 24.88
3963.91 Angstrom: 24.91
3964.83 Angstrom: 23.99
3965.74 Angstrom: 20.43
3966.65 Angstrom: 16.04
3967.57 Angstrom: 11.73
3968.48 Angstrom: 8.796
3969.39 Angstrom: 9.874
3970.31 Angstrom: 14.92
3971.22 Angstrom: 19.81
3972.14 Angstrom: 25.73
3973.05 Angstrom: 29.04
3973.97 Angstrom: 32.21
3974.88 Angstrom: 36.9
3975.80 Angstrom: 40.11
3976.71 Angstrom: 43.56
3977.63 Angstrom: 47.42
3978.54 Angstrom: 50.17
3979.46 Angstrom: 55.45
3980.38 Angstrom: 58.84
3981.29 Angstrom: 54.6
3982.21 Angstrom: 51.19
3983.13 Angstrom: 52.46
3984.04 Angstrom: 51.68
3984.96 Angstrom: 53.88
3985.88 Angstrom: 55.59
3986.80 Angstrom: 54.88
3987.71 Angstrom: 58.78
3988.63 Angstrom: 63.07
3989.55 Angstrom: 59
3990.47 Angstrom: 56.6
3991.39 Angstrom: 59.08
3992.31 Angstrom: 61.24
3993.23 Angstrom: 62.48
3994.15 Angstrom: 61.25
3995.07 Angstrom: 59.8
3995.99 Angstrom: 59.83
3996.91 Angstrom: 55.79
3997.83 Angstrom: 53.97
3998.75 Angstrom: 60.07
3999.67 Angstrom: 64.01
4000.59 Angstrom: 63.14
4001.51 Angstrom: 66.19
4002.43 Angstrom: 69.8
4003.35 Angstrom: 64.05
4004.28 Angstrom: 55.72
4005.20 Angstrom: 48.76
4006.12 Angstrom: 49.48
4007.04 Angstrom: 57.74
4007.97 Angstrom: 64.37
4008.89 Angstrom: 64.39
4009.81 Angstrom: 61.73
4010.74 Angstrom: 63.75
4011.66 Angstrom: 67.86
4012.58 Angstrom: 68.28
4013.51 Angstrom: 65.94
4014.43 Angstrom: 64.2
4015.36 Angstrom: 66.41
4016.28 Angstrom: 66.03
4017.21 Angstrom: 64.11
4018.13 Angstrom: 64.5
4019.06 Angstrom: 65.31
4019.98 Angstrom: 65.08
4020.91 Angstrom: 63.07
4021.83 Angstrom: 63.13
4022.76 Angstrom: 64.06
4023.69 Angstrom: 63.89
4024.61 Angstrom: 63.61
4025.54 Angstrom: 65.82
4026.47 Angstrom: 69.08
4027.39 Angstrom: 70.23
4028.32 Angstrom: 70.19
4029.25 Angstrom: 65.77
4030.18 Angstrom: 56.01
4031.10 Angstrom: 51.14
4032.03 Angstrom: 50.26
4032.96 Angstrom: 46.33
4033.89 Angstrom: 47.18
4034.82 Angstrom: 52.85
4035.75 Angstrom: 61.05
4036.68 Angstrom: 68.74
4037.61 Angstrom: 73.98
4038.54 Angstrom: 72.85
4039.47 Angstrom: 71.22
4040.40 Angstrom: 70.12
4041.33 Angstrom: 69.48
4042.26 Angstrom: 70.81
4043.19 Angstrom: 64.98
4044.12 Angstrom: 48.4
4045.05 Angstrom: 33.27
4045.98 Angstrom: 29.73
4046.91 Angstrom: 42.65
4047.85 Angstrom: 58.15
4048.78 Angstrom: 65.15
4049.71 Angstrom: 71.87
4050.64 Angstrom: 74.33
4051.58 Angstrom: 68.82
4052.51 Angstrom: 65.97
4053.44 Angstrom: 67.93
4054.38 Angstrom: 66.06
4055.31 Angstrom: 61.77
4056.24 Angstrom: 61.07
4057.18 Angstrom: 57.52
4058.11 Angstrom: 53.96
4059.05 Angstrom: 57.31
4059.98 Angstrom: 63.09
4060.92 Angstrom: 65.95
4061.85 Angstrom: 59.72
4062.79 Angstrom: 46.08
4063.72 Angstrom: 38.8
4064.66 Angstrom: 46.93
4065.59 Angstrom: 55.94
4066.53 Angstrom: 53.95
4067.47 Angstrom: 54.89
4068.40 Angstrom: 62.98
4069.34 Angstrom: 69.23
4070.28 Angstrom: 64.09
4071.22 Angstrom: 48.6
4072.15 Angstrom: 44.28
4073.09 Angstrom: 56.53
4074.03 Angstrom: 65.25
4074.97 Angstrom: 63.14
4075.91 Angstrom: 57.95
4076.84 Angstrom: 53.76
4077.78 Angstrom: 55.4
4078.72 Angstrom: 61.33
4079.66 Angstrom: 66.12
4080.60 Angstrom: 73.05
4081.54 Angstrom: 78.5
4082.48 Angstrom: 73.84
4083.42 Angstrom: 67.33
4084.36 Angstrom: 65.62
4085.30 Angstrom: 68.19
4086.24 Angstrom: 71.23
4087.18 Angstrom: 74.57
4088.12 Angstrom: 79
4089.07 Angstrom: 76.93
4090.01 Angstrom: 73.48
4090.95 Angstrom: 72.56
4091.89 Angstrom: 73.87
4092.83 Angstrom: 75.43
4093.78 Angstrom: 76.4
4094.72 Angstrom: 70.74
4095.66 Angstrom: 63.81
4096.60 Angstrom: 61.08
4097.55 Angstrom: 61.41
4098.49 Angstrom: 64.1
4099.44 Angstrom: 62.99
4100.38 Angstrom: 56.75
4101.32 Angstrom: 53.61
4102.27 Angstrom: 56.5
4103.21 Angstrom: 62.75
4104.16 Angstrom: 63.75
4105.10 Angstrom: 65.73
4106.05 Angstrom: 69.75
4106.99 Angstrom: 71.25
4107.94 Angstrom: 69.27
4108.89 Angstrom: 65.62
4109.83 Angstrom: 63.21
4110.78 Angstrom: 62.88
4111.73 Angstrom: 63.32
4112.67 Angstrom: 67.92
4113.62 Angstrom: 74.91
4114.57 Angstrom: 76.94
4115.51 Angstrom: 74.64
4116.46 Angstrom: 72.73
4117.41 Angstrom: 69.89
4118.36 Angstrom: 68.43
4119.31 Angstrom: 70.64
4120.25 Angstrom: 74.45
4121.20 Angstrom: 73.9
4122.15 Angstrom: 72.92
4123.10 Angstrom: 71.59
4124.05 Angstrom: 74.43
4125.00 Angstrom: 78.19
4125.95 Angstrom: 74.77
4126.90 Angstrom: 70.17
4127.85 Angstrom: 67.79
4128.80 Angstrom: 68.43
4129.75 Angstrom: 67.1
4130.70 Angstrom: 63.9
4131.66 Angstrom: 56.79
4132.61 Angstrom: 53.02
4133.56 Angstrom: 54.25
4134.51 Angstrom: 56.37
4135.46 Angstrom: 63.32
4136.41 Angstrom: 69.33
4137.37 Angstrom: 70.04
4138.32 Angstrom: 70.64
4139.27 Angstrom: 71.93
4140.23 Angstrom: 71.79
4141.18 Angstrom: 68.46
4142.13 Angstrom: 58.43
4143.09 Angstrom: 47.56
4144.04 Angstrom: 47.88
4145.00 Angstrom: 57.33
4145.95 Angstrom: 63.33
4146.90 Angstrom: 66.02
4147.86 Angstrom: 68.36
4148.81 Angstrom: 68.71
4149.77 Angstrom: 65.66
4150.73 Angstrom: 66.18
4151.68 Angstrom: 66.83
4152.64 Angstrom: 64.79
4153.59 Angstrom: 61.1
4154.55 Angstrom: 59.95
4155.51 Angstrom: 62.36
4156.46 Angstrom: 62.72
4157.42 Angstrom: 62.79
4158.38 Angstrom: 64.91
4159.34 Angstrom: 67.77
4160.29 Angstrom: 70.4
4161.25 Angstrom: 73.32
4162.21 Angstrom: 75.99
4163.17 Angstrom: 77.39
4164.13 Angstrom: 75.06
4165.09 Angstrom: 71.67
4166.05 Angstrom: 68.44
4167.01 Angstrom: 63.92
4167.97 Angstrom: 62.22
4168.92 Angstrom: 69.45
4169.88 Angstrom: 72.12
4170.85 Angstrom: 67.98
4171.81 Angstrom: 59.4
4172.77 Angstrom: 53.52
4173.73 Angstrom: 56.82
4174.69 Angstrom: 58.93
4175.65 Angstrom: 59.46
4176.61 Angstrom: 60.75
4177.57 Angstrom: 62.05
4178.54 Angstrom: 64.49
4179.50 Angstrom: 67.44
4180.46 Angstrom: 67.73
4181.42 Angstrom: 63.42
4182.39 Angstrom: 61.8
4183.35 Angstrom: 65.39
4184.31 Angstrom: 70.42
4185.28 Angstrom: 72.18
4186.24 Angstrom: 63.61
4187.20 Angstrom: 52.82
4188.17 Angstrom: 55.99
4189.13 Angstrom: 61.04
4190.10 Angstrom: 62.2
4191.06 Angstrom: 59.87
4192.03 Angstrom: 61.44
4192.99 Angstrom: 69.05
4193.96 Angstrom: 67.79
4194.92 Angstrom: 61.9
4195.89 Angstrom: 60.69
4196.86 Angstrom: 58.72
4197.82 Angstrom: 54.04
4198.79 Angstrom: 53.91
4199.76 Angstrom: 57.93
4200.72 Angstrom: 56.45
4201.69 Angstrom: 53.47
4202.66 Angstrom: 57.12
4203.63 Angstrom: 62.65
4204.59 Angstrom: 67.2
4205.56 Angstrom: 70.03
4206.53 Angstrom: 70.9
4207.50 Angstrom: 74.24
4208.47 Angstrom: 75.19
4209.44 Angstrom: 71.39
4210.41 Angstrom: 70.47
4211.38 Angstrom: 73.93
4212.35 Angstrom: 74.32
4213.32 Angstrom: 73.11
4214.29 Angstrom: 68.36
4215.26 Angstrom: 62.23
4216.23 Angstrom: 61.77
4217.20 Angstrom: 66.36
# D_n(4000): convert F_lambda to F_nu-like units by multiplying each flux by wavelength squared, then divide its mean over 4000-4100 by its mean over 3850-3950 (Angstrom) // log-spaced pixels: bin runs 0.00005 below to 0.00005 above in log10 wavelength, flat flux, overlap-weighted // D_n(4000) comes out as 2.11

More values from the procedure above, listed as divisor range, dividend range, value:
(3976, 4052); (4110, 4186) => 1.18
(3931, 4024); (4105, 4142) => 1.63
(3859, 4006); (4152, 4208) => 1.92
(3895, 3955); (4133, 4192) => 2.09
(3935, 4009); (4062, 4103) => 1.55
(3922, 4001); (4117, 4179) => 1.91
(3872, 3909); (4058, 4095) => 2.01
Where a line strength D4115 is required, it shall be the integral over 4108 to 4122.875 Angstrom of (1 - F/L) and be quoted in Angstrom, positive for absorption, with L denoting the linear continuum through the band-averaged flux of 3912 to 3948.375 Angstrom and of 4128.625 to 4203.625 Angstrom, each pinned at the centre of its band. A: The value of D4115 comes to -3.7 Angstrom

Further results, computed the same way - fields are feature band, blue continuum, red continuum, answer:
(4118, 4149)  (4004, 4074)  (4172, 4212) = -1.97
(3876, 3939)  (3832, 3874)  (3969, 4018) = 5.95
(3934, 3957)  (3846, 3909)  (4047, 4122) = 4.63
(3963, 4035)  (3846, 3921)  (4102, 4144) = -3.03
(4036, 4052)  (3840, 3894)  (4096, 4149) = -2.08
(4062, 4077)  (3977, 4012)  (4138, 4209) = 1.35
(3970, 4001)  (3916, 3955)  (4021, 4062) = -3.67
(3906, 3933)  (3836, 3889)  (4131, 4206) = -1.03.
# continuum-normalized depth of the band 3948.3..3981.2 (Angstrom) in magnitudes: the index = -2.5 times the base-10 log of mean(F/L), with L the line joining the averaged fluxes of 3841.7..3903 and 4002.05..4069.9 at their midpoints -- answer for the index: 0.31 mag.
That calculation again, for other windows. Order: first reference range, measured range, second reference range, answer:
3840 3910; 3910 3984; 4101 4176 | 0.21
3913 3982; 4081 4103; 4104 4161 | -0.16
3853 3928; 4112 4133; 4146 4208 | -0.20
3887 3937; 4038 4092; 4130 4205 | -0.20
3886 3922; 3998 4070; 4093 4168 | -0.11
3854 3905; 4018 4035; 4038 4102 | -0.10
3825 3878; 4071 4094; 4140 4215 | -0.25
